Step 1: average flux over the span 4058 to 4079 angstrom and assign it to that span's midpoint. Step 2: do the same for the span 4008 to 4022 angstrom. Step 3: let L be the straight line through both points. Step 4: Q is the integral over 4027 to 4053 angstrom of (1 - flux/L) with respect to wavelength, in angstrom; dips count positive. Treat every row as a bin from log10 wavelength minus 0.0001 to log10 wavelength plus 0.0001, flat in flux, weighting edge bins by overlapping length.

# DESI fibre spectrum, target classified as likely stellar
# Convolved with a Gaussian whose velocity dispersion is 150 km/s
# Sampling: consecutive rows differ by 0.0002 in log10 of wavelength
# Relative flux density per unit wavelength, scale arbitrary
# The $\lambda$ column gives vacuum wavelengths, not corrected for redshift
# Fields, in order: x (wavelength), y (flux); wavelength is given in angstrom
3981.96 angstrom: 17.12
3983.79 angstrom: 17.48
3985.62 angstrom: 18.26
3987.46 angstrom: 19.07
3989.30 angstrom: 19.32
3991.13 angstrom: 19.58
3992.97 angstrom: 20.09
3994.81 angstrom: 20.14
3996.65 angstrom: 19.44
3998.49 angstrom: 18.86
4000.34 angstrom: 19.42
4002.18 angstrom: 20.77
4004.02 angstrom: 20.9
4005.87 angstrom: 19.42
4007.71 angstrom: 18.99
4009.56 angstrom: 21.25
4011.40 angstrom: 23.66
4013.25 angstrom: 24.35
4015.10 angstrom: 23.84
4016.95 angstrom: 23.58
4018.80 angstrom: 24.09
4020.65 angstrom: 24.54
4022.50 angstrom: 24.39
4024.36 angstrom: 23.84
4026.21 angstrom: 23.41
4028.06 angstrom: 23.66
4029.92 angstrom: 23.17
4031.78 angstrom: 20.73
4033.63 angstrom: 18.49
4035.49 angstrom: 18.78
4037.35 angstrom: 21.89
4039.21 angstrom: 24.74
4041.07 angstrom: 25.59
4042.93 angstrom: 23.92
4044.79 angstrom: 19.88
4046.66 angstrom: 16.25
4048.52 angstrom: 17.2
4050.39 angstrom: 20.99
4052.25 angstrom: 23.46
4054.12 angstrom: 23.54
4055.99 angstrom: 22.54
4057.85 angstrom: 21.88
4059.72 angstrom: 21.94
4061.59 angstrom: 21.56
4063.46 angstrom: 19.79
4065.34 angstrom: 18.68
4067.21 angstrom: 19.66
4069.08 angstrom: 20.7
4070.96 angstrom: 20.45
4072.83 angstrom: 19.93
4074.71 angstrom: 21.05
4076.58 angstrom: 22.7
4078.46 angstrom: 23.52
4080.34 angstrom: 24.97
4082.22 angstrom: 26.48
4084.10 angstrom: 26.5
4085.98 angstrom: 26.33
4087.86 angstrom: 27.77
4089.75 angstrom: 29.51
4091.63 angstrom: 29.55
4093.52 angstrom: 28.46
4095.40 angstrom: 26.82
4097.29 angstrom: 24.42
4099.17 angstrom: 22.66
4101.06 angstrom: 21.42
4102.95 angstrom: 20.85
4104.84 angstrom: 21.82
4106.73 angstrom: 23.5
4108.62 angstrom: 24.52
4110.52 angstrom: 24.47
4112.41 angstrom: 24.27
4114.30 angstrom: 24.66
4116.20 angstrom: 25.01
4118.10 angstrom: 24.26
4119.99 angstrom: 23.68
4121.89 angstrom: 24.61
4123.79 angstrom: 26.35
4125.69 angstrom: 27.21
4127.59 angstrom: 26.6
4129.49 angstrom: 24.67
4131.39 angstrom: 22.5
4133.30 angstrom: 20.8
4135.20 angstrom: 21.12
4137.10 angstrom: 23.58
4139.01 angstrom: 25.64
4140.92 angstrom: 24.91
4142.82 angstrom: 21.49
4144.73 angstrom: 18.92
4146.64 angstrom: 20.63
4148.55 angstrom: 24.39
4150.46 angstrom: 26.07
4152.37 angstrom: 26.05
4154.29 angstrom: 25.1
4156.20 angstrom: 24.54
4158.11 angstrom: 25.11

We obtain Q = 1.07 angstrom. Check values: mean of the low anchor 23.4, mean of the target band 21.3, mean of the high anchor 20.9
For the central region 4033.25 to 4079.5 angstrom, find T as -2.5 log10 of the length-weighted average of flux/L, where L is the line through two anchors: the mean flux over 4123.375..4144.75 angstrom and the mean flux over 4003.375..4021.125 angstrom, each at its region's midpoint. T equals 0.08 mag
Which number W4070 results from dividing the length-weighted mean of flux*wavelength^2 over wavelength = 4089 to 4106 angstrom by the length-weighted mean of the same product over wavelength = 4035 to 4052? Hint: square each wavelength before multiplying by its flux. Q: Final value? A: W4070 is 1.2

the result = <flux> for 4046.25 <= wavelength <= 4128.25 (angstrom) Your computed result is 23.5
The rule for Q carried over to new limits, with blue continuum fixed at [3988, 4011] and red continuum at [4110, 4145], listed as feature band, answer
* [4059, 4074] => 1.2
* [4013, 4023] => -1.7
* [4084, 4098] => -2.9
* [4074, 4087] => -1.2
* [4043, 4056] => 0.5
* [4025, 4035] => -0.4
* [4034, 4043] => -0.6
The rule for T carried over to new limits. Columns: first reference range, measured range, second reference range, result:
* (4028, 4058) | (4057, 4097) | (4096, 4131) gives -0.04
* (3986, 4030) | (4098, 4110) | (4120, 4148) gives 0.02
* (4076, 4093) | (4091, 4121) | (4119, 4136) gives 0.04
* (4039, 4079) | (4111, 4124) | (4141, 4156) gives -0.09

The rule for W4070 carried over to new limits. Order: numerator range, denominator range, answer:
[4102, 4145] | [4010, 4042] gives 1.08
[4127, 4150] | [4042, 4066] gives 1.14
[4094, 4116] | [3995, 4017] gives 1.18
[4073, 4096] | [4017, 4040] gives 1.18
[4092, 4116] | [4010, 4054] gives 1.12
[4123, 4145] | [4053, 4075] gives 1.17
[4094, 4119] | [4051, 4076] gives 1.15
